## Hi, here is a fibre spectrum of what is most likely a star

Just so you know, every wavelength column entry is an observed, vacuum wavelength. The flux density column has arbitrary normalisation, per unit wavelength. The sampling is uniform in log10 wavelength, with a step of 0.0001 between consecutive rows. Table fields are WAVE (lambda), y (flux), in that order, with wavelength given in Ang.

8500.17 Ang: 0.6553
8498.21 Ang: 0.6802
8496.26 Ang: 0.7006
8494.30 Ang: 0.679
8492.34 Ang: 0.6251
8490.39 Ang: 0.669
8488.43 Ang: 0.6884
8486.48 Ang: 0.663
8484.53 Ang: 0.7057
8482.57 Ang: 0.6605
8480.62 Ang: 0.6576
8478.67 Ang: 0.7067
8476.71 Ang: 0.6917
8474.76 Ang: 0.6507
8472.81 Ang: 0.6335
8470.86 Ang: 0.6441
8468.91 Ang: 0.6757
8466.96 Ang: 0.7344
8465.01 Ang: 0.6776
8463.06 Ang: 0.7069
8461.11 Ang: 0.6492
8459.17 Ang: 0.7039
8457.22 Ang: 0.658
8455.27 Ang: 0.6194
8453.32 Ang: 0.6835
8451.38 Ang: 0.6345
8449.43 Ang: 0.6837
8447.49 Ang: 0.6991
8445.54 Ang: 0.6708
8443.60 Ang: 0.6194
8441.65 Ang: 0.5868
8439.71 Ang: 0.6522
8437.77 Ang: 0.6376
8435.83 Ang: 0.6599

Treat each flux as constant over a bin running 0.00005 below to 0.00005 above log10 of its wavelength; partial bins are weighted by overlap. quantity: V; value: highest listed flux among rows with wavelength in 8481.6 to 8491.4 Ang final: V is 0.7057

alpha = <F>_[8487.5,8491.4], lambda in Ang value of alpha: 0.678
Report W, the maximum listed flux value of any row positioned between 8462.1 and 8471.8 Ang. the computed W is 0.7344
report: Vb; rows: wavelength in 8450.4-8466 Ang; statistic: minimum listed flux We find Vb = 0.6194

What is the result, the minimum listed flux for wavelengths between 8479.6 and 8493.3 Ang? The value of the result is 0.6251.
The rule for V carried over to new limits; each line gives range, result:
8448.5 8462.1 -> 0.7039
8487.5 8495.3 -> 0.6884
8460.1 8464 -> 0.7069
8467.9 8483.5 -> 0.7067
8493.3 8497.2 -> 0.7006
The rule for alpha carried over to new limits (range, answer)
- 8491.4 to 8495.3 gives 0.651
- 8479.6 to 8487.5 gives 0.673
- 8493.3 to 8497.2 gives 0.688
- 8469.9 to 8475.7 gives 0.643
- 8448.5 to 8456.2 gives 0.655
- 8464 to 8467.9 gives 0.705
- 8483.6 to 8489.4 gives 0.686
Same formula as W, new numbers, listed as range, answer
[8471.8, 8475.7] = 0.6507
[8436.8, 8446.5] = 0.6708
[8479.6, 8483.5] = 0.6605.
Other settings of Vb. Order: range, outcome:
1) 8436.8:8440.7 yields 0.6376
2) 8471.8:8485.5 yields 0.6335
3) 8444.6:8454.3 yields 0.6345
